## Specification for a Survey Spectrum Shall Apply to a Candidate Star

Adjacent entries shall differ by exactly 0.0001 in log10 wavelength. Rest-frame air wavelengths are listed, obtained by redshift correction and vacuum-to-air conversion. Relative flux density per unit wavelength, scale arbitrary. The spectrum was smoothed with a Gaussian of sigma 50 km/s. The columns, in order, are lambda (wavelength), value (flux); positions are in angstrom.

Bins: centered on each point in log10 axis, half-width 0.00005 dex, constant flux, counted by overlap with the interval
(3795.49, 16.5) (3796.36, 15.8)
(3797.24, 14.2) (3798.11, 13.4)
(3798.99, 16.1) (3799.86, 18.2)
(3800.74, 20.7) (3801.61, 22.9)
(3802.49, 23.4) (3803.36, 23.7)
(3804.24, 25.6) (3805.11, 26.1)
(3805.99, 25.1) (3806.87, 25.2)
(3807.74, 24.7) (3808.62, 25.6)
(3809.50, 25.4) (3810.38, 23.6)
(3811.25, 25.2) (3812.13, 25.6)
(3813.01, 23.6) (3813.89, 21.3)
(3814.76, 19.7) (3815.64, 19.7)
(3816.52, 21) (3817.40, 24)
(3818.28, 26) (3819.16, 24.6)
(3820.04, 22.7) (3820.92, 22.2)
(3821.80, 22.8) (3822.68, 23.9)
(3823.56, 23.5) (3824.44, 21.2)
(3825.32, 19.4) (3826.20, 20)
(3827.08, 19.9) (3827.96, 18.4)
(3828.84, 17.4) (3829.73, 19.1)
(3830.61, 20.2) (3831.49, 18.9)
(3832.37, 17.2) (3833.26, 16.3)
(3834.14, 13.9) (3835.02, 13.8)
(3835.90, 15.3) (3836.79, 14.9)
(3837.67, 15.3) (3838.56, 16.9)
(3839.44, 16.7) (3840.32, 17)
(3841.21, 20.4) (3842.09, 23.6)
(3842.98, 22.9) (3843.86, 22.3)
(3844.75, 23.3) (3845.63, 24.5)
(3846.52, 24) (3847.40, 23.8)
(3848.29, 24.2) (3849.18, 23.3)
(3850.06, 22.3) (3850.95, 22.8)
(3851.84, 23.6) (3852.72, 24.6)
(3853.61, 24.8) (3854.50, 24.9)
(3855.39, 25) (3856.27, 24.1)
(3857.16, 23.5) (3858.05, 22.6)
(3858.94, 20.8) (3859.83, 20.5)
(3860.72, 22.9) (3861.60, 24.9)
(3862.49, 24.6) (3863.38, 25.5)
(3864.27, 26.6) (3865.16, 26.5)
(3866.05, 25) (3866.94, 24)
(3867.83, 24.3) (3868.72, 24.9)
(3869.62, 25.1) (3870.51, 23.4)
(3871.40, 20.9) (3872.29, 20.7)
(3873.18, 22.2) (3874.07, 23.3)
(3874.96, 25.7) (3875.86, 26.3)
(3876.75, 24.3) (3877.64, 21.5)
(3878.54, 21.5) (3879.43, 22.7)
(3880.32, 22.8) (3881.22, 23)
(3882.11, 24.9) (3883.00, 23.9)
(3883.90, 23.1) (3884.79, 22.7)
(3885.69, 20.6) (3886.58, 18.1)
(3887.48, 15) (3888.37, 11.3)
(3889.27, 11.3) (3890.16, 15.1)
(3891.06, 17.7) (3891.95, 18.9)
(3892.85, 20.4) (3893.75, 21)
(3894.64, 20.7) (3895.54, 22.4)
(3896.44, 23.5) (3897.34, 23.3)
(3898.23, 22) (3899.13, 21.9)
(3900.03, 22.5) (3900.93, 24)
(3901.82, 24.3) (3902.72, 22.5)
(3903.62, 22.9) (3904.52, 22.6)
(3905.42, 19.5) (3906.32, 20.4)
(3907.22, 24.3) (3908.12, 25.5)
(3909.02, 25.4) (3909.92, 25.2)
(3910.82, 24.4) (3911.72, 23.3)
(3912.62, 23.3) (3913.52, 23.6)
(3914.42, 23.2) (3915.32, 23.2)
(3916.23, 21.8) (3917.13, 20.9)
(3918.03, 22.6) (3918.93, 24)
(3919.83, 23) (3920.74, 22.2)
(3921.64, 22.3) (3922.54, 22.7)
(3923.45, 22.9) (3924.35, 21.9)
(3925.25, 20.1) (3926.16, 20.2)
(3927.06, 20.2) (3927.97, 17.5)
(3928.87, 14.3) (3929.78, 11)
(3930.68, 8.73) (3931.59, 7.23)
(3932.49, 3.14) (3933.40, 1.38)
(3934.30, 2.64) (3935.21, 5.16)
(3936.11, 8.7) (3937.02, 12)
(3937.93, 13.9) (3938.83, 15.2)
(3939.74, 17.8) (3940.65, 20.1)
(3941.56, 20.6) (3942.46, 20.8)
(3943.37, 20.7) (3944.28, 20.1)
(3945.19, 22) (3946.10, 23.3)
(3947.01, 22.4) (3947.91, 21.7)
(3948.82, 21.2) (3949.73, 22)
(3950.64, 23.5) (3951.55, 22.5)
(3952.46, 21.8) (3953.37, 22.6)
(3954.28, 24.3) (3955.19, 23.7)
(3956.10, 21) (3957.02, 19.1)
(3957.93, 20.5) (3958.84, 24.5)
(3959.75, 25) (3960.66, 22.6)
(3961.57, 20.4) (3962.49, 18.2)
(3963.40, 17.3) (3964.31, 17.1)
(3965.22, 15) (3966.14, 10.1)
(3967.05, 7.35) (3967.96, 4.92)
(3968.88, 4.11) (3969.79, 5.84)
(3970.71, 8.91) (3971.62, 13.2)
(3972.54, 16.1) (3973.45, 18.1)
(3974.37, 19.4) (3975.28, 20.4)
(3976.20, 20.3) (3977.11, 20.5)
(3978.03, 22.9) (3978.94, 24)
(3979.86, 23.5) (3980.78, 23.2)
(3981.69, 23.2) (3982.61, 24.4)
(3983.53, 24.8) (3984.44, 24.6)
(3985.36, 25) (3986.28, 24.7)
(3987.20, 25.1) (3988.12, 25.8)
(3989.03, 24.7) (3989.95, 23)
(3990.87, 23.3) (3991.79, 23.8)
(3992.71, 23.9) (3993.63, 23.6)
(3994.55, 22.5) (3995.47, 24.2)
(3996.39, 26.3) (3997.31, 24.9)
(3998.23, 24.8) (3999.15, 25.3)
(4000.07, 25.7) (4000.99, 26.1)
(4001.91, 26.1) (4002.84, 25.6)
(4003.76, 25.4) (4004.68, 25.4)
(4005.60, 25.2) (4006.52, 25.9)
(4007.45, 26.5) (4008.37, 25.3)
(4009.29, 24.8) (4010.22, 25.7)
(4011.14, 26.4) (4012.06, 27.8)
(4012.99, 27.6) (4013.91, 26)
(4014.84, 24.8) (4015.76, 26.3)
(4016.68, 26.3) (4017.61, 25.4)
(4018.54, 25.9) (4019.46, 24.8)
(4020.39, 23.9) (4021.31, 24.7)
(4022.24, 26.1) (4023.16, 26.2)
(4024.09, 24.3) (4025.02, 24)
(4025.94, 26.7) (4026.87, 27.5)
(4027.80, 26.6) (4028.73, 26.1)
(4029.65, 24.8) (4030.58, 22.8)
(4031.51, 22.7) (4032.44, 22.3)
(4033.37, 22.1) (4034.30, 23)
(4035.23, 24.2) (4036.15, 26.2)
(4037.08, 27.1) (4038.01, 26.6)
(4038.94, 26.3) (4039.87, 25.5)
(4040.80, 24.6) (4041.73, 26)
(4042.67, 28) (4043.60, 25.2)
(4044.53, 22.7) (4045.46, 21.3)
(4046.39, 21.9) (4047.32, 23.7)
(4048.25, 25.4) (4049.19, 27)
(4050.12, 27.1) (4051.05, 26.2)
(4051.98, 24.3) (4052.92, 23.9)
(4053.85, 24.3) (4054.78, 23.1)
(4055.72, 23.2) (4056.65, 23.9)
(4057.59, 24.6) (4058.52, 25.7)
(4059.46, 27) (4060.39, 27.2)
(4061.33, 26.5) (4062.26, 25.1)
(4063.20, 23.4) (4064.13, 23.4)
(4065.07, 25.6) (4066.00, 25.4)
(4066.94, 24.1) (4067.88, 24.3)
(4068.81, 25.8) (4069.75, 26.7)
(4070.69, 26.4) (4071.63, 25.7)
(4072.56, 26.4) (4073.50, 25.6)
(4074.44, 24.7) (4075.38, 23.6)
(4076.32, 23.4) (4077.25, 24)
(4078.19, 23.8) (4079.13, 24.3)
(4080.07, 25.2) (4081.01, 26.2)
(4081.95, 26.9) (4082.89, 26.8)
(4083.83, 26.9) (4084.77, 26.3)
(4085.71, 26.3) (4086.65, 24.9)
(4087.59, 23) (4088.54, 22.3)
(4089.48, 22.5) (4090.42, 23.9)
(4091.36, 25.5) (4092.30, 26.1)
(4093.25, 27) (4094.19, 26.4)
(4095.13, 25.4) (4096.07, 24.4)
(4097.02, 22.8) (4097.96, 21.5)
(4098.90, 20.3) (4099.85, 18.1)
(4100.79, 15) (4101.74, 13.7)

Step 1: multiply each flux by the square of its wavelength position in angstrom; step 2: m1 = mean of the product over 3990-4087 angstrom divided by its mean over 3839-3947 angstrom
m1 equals 1.30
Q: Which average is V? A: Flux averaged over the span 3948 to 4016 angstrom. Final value 21.9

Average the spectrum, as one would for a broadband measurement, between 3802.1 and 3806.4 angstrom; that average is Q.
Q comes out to 24.8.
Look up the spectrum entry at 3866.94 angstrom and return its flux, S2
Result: 24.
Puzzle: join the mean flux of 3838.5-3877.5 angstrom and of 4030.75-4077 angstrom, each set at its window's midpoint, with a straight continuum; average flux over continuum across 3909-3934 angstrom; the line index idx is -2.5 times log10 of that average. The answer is 0.24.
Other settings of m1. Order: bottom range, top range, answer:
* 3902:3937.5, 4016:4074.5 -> 1.43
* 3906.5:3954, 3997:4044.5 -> 1.40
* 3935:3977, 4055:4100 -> 1.48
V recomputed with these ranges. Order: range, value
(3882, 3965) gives 19.8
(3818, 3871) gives 21.8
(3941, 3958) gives 21.8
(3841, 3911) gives 22.6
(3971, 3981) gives 19.9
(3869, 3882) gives 23.2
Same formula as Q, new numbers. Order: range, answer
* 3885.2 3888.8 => 16.3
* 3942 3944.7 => 20.6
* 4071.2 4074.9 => 25.6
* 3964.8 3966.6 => 12.5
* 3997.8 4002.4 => 25.6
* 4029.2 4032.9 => 23.1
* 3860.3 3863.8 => 24.5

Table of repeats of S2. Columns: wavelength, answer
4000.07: 25.7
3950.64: 23.5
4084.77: 26.3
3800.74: 20.7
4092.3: 26.1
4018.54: 25.9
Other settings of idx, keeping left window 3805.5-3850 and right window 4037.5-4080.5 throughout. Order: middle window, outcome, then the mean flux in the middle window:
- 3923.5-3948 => 0.44 mag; 15.3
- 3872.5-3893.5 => 0.07 mag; 20.7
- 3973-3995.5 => 0.03 mag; 23.1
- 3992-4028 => -0.06 mag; 25.5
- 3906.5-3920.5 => -0.04 mag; 23.5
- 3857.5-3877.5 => -0.09 mag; 23.8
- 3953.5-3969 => 0.30 mag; 17.7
